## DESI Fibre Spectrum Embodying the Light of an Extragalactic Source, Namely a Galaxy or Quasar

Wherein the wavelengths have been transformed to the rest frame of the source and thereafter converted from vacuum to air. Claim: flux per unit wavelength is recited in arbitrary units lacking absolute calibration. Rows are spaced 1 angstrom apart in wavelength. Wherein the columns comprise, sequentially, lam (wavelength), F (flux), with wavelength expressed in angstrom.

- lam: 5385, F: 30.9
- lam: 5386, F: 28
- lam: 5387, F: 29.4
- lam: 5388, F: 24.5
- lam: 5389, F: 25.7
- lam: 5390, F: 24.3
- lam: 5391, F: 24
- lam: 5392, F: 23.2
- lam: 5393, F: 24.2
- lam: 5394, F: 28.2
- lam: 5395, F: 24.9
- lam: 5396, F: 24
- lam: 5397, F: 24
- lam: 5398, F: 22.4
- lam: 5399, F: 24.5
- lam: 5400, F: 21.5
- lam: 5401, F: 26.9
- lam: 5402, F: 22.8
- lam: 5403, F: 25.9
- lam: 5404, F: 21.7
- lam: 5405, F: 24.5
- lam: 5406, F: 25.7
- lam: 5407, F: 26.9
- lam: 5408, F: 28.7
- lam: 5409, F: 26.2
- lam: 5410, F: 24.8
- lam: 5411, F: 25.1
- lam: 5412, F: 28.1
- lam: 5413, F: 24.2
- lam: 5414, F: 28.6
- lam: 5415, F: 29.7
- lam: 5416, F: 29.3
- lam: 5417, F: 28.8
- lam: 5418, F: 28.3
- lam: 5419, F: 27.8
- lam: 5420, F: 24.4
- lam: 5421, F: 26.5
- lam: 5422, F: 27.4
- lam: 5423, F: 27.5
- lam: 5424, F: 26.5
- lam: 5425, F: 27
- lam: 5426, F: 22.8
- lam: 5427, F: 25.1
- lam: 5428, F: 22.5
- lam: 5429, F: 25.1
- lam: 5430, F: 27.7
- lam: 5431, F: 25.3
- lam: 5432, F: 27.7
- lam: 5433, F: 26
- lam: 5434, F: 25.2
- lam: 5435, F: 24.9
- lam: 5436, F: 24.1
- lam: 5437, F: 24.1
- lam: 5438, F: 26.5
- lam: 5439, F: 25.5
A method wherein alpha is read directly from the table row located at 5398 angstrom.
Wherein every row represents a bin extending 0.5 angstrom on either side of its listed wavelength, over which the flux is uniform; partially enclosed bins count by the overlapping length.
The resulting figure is 22.4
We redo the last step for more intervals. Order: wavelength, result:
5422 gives 27.4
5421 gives 26.5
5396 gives 24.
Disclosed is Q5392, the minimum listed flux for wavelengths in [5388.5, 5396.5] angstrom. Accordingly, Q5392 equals 23.2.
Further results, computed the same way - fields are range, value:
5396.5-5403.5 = 21.5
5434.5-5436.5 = 24.1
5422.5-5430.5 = 22.5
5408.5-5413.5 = 24.2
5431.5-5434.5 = 25.2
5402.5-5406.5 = 21.7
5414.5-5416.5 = 29.3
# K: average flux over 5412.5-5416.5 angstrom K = 27.9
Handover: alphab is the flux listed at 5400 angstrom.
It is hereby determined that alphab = 21.5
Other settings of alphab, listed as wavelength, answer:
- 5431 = 25.3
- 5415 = 29.7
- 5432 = 27.7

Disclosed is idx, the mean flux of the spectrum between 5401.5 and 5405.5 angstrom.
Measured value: 23.7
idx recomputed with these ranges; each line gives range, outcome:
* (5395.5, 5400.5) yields 23.3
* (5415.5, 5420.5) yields 27.7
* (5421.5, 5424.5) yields 27.1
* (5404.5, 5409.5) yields 26.4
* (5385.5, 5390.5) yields 26.4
